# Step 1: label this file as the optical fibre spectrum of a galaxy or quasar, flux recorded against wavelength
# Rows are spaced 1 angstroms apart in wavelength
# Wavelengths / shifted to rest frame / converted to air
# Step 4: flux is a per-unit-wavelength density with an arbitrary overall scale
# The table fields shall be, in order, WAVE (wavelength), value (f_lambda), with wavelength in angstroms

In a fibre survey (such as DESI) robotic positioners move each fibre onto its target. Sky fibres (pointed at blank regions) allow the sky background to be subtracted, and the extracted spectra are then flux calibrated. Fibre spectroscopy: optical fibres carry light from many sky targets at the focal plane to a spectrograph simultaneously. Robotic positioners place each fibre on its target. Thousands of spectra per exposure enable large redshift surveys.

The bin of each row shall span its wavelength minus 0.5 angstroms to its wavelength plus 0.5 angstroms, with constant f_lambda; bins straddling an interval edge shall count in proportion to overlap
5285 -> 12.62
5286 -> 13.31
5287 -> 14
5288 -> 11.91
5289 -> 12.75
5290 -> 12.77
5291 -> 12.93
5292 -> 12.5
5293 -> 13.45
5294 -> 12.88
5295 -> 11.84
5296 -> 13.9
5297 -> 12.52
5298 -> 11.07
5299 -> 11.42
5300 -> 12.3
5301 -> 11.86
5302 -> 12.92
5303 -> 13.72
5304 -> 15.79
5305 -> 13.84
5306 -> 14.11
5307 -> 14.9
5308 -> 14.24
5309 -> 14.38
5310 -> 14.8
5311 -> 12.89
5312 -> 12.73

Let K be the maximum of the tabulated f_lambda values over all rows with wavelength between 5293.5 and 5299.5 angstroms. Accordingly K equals 13.9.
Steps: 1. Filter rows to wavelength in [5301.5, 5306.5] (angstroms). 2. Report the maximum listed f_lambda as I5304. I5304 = 15.79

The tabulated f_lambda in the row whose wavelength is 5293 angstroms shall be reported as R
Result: 13.45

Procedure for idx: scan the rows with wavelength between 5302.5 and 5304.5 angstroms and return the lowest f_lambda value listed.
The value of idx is 13.72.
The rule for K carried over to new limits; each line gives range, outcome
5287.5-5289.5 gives 12.75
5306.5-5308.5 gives 14.9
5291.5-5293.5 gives 13.45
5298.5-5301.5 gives 12.3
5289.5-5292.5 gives 12.93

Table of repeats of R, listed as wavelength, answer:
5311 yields 12.89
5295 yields 11.84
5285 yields 12.62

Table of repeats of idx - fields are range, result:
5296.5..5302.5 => 11.07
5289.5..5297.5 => 11.84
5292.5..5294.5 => 12.88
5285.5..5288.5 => 11.91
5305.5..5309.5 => 14.11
